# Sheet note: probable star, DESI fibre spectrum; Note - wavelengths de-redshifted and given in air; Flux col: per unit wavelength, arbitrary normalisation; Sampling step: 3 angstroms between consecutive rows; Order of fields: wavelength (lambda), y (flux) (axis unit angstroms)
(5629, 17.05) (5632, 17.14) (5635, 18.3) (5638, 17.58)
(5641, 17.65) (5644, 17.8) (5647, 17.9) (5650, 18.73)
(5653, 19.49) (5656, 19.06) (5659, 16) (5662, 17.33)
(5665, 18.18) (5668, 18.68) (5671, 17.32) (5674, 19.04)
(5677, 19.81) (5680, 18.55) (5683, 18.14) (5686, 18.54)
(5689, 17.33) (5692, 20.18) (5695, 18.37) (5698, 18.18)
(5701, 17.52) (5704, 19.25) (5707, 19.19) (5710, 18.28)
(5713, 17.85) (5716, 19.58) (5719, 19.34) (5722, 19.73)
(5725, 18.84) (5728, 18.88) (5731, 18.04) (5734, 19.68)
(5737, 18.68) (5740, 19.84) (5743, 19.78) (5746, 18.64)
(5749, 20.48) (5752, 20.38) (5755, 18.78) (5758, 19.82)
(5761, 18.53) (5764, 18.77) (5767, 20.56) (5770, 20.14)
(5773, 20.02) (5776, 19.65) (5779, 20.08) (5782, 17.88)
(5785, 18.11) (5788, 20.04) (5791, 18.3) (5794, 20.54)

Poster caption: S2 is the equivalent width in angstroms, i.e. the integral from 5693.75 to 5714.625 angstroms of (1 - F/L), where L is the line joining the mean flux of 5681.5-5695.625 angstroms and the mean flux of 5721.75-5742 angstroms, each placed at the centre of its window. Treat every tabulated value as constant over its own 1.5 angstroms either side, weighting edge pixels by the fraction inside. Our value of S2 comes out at 0.4 angstroms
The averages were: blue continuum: 18.5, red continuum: 19.1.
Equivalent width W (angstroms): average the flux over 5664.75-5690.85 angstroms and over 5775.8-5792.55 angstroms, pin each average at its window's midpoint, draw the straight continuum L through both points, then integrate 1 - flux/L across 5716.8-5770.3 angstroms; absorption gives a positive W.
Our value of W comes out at -1.73 angstroms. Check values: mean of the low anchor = 18.4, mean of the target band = 19.4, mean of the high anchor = 19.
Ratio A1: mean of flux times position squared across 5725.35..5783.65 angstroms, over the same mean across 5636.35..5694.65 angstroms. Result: 1.09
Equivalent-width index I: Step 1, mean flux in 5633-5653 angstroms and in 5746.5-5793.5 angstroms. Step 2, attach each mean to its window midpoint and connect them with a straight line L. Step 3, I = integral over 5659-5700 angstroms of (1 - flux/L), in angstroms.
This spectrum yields 0.3 angstroms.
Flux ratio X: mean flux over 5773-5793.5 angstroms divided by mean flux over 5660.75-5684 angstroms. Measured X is 1.0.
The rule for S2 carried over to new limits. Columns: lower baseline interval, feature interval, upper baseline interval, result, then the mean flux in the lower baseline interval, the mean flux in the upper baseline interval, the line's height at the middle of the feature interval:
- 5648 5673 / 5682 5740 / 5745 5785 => 0.1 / 18.1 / 19.5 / 18.8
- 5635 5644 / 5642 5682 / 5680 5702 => -0.6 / 17.8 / 18.4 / 18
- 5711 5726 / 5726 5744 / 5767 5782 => 0.1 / 19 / 19.8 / 19.3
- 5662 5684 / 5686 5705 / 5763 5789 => 0.2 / 18.5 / 19.5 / 18.7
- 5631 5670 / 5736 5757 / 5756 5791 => -0.5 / 18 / 19.4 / 19.1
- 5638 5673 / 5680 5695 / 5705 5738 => -0.1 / 18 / 18.9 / 18.5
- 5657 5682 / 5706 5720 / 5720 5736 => 0.0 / 18.1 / 19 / 18.8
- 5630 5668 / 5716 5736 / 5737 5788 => -0.1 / 17.9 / 19.5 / 19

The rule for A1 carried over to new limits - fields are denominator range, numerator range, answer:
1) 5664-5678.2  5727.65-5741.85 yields 1.05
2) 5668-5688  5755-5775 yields 1.09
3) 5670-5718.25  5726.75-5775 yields 1.07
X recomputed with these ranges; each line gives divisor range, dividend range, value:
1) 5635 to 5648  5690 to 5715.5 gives 1.05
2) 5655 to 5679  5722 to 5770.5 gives 1.07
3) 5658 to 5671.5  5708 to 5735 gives 1.08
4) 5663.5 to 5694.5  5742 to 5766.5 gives 1.05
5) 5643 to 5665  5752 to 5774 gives 1.08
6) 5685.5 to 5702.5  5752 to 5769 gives 1.06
